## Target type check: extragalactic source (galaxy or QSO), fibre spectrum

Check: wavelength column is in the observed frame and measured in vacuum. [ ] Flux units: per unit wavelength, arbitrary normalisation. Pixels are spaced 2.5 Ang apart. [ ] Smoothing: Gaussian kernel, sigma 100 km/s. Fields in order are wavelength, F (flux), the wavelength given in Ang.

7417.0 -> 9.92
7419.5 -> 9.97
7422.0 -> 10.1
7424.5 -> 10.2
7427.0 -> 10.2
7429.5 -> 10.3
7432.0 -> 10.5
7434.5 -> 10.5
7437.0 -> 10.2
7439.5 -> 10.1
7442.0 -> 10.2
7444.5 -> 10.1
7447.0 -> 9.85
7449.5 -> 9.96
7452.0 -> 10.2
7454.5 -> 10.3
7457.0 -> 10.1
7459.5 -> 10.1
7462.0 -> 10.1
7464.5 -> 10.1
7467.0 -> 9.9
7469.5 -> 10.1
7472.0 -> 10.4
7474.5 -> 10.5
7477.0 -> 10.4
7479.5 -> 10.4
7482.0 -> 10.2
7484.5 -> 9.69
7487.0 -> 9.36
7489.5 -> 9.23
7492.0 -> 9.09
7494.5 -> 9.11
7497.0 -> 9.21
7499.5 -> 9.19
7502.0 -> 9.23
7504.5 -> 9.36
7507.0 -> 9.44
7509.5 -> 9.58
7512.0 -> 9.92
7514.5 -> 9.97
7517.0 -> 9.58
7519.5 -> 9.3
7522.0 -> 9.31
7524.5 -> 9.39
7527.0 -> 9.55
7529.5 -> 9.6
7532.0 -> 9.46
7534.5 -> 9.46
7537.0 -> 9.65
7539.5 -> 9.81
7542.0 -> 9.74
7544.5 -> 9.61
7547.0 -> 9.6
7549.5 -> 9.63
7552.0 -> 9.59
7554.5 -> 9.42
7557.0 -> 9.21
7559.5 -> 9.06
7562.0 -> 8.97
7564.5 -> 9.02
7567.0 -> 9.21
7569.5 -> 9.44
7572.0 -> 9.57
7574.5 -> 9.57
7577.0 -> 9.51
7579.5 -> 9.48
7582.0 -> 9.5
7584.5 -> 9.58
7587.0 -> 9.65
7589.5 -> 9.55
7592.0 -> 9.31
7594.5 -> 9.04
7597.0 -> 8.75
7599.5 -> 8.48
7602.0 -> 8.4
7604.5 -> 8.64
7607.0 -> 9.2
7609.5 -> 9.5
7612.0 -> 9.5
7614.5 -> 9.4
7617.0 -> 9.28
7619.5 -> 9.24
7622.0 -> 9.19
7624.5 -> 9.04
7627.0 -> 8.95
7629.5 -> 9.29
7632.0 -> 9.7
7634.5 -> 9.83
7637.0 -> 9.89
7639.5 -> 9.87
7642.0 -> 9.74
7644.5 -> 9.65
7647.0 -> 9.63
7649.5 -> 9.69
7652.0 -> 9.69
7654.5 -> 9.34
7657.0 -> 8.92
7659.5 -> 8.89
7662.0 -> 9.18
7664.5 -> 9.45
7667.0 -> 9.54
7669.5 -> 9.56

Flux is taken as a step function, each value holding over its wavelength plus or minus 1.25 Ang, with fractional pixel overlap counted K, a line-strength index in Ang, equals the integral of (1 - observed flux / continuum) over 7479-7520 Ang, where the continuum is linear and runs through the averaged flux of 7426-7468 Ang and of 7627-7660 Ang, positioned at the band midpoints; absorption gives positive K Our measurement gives 1.99 Ang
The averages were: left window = 10.2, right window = 9.54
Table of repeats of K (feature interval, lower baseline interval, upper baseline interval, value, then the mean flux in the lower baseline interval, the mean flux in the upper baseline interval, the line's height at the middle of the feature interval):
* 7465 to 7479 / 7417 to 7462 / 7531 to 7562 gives -0.4 Ang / 10.2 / 9.5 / 9.96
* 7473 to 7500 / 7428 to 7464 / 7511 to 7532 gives 0.4 Ang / 10.2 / 9.57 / 9.85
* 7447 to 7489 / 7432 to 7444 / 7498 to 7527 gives -0.6 Ang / 10.3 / 9.48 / 9.95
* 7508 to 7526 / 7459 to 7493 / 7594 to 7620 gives 0.2 Ang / 9.97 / 9.03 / 9.68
